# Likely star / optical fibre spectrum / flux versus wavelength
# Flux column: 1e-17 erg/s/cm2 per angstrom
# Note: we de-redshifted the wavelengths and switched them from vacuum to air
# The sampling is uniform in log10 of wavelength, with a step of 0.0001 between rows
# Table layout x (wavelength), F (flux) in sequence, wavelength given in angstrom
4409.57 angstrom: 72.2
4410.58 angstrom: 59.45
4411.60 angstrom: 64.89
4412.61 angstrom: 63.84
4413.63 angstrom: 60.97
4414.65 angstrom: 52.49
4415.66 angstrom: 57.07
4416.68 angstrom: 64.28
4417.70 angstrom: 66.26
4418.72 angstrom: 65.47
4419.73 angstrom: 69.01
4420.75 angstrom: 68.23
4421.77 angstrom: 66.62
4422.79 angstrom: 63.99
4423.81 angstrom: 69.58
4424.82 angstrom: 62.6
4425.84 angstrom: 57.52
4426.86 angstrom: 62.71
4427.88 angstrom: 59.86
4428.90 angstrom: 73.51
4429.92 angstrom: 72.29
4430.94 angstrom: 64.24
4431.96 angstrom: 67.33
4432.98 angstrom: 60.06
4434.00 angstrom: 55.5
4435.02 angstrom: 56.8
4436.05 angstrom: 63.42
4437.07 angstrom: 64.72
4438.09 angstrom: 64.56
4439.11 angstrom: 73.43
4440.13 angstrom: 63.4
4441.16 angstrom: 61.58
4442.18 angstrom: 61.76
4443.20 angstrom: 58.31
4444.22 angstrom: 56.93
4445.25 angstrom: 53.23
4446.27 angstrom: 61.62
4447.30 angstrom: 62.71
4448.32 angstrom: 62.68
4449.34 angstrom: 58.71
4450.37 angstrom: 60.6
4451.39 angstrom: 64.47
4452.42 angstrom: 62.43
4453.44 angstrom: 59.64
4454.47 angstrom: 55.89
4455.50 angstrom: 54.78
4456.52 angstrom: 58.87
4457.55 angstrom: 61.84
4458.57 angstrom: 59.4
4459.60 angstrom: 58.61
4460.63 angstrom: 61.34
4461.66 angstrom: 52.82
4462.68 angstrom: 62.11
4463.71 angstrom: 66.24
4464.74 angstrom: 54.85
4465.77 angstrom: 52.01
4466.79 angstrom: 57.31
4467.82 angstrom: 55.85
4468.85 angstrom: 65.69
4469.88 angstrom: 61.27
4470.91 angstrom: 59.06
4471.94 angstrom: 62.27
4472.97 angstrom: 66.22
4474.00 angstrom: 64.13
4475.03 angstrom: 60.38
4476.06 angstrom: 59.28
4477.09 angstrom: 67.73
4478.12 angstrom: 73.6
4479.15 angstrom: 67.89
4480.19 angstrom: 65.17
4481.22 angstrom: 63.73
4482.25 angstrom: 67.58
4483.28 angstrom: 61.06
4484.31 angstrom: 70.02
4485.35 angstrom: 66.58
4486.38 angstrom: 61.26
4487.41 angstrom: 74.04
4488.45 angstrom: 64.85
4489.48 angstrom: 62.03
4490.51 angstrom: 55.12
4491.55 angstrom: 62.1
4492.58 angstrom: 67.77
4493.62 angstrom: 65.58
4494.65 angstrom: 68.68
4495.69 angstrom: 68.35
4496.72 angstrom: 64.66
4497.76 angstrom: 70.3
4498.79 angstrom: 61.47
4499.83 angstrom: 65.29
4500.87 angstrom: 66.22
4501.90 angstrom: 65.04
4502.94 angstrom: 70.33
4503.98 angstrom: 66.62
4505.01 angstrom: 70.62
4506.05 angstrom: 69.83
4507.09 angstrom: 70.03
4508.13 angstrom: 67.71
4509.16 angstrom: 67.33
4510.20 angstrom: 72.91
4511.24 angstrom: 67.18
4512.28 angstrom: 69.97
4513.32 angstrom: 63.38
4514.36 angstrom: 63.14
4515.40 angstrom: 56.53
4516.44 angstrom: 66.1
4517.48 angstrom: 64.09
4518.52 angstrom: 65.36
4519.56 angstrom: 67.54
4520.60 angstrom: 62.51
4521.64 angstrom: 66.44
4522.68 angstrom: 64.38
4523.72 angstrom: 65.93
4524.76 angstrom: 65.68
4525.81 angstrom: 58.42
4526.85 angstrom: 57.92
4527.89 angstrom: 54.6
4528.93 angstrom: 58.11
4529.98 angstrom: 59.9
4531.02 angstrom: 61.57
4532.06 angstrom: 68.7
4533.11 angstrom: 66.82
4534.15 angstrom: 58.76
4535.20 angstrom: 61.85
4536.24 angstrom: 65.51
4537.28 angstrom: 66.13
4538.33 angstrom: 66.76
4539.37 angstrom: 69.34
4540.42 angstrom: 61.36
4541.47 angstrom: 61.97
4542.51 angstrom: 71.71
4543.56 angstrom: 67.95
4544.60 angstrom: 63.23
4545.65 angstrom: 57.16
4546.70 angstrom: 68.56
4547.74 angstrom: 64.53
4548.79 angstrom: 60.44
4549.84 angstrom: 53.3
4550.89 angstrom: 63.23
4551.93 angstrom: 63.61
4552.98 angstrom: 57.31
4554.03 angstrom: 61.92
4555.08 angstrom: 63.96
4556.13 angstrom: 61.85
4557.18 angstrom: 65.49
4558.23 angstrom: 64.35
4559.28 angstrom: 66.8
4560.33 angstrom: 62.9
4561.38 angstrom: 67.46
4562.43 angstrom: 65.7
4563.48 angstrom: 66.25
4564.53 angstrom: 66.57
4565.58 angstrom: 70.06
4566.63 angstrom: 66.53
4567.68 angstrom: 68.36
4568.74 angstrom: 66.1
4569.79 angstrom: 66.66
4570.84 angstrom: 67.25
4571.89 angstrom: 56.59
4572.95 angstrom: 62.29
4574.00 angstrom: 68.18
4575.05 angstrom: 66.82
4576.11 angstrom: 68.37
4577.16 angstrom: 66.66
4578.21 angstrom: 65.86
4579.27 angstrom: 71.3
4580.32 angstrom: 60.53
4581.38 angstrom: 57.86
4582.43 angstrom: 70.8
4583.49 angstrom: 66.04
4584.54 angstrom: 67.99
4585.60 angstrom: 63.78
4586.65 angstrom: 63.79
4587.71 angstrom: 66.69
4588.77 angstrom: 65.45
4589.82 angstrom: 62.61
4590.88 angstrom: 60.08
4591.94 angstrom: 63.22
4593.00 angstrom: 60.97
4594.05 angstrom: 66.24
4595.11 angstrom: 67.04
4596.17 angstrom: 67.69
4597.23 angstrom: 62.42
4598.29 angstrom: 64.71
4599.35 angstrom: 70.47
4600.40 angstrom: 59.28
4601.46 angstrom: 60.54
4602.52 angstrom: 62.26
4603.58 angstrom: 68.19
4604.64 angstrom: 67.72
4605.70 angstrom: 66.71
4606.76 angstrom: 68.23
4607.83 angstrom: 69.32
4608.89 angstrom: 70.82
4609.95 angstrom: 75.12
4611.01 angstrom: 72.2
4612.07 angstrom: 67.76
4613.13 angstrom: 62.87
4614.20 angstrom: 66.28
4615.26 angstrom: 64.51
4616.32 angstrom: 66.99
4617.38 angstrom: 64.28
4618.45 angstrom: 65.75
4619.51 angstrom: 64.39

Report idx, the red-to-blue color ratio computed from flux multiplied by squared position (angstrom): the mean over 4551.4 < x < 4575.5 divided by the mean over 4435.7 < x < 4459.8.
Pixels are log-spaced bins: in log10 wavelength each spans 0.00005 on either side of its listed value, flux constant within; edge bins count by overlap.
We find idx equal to 1.12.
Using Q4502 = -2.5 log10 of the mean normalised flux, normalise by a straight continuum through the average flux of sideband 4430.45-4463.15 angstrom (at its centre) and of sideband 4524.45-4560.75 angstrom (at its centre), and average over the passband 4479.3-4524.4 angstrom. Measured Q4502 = -0.068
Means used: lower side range 60.7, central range 65.9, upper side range 62.9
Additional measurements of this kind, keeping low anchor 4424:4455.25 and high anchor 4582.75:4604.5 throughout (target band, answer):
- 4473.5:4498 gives -0.04 mag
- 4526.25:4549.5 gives 0.01 mag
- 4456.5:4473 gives 0.05 mag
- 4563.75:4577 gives -0.03 mag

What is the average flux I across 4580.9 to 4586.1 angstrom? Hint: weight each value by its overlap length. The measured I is 65.4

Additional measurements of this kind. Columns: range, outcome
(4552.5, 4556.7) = 61.3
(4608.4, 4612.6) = 71.6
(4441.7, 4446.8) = 58.3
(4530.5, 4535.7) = 63.5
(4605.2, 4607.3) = 67.2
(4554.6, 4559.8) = 64.5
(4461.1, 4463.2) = 57.6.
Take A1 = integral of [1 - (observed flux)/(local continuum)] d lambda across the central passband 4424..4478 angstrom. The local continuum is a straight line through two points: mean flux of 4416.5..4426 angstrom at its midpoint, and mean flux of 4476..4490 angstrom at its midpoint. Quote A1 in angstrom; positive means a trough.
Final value 3.8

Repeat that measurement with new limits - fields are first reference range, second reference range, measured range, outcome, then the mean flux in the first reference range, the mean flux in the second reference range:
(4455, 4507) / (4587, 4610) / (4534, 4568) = 0.23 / 63.6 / 65.5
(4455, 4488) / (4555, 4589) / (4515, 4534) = 0.38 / 62.3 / 65.6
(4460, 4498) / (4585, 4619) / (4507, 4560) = 0.49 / 63.4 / 65.8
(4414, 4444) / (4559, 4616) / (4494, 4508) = -0.62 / 63.6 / 65.9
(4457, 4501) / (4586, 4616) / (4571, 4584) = 0.03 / 63.3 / 65.8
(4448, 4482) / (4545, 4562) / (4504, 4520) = -1.24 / 61.2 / 62.7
